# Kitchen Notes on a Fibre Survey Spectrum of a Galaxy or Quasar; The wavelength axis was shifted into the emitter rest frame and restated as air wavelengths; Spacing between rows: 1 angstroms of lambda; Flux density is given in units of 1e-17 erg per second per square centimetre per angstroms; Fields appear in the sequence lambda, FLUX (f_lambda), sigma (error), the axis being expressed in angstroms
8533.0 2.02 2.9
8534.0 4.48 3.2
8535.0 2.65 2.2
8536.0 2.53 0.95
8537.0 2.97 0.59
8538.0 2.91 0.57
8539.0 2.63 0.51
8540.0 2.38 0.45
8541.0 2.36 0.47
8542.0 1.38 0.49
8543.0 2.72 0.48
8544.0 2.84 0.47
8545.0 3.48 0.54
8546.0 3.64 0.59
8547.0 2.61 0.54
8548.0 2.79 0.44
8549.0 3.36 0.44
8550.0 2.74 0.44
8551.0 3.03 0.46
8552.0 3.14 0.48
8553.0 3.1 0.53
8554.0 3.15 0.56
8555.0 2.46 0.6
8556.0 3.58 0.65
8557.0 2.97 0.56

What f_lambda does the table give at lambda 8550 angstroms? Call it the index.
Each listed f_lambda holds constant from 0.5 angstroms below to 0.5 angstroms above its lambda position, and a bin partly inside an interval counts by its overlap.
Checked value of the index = 2.74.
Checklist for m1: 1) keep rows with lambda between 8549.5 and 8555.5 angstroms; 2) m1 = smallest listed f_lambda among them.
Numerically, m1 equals 2.46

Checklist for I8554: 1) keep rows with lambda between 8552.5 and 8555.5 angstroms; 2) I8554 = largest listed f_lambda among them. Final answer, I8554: 3.15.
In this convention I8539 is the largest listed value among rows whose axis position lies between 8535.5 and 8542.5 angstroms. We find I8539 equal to 2.97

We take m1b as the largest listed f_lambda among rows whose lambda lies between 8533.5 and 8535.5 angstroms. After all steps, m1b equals 4.48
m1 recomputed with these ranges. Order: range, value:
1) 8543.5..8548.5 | 2.61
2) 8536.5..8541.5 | 2.36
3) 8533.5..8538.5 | 2.53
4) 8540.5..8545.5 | 1.38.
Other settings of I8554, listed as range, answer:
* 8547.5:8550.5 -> 3.36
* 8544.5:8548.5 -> 3.64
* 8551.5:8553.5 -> 3.14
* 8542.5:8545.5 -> 3.48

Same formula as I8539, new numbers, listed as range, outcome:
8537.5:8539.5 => 2.91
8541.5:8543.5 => 2.72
